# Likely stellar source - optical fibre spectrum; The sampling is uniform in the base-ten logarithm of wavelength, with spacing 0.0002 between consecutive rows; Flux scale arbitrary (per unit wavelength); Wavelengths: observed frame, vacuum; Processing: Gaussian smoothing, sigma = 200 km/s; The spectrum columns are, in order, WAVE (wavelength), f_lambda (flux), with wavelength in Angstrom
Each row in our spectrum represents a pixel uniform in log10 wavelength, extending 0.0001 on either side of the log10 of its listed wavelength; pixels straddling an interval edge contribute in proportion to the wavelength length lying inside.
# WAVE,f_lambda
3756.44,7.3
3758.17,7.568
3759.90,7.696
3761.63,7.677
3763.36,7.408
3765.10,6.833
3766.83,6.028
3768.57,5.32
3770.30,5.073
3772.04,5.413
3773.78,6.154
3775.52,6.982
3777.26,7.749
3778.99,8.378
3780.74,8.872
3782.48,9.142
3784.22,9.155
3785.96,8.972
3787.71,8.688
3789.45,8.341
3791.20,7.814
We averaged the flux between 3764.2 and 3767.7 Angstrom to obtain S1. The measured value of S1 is 6.43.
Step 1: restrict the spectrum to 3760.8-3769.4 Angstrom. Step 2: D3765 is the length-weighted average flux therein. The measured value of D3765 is 6.65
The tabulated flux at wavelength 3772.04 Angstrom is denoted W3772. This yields 5.413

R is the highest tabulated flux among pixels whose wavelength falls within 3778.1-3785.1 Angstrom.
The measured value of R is 9.155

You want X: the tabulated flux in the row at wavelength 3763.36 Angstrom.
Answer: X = 7.408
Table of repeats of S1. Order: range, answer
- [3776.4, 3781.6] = 8.33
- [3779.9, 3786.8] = 9.05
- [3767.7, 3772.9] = 5.27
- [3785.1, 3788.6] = 8.82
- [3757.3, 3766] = 7.43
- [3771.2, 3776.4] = 6.18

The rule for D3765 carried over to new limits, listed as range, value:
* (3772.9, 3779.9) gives 7.32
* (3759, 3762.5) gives 7.7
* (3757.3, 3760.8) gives 7.64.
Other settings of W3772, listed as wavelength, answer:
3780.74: 8.872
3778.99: 8.378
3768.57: 5.32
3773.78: 6.154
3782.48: 9.142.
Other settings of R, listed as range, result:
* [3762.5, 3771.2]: 7.408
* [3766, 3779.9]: 8.378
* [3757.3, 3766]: 7.696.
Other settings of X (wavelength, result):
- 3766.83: 6.028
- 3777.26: 7.749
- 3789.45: 8.341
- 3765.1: 6.833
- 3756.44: 7.3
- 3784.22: 9.155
